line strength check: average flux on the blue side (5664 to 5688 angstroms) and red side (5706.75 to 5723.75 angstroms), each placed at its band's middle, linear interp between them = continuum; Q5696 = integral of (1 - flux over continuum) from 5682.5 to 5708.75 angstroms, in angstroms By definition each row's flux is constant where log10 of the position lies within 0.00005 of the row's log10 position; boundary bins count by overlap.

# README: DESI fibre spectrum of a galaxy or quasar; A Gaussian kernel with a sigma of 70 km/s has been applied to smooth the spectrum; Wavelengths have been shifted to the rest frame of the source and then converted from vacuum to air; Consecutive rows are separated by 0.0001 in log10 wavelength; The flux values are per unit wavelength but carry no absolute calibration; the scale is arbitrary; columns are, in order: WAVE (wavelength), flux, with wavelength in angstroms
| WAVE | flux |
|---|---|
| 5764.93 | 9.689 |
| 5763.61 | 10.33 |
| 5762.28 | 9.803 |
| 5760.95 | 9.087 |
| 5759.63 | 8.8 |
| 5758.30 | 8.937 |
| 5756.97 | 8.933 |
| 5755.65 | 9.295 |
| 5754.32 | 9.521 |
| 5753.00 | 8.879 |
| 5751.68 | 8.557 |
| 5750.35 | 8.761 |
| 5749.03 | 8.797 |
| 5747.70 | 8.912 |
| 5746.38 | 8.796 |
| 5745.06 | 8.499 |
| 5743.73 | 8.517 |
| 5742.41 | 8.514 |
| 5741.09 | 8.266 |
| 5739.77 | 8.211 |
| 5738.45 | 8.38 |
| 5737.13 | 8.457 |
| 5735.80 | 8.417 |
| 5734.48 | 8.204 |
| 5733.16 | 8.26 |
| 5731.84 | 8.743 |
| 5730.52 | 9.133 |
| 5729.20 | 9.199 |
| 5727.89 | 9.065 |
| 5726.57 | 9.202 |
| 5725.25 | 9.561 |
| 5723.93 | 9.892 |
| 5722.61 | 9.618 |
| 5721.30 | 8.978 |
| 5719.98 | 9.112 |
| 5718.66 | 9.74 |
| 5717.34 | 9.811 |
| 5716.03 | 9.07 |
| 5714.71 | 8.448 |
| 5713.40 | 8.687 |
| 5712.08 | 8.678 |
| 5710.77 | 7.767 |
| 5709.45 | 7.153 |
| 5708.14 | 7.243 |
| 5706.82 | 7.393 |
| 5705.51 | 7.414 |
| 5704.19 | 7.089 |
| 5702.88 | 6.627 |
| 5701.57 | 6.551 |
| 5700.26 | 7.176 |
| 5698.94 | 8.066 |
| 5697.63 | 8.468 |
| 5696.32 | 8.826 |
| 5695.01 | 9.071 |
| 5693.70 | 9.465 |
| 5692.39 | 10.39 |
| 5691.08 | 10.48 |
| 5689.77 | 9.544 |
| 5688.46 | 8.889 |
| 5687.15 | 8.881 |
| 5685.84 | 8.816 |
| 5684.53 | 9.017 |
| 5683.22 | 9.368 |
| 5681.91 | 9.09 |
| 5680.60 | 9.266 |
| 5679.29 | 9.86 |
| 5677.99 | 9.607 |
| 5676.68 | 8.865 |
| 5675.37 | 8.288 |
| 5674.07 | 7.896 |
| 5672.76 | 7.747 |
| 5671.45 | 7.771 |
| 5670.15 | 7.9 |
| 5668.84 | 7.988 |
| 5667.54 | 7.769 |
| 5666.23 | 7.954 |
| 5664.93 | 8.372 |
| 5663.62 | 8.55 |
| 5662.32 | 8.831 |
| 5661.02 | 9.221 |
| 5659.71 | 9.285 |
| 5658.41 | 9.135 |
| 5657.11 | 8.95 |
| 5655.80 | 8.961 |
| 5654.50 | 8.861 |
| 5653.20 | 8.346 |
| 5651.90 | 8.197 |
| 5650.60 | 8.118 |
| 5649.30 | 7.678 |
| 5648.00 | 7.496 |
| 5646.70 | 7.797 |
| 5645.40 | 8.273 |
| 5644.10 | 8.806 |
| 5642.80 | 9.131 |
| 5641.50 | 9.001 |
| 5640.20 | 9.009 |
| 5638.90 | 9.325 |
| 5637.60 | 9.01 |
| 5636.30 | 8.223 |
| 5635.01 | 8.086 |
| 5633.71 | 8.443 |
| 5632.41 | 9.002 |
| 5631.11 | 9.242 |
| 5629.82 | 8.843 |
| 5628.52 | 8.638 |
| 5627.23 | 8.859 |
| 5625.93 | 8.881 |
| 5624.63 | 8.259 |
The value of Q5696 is 0.6 angstroms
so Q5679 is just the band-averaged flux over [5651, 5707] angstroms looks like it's 8.57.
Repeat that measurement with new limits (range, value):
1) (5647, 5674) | 8.34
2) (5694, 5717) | 7.92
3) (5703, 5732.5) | 8.65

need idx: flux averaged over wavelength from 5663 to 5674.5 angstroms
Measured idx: 7.99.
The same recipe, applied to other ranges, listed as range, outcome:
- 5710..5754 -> 8.82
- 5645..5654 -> 8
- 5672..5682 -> 8.8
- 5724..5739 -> 8.83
